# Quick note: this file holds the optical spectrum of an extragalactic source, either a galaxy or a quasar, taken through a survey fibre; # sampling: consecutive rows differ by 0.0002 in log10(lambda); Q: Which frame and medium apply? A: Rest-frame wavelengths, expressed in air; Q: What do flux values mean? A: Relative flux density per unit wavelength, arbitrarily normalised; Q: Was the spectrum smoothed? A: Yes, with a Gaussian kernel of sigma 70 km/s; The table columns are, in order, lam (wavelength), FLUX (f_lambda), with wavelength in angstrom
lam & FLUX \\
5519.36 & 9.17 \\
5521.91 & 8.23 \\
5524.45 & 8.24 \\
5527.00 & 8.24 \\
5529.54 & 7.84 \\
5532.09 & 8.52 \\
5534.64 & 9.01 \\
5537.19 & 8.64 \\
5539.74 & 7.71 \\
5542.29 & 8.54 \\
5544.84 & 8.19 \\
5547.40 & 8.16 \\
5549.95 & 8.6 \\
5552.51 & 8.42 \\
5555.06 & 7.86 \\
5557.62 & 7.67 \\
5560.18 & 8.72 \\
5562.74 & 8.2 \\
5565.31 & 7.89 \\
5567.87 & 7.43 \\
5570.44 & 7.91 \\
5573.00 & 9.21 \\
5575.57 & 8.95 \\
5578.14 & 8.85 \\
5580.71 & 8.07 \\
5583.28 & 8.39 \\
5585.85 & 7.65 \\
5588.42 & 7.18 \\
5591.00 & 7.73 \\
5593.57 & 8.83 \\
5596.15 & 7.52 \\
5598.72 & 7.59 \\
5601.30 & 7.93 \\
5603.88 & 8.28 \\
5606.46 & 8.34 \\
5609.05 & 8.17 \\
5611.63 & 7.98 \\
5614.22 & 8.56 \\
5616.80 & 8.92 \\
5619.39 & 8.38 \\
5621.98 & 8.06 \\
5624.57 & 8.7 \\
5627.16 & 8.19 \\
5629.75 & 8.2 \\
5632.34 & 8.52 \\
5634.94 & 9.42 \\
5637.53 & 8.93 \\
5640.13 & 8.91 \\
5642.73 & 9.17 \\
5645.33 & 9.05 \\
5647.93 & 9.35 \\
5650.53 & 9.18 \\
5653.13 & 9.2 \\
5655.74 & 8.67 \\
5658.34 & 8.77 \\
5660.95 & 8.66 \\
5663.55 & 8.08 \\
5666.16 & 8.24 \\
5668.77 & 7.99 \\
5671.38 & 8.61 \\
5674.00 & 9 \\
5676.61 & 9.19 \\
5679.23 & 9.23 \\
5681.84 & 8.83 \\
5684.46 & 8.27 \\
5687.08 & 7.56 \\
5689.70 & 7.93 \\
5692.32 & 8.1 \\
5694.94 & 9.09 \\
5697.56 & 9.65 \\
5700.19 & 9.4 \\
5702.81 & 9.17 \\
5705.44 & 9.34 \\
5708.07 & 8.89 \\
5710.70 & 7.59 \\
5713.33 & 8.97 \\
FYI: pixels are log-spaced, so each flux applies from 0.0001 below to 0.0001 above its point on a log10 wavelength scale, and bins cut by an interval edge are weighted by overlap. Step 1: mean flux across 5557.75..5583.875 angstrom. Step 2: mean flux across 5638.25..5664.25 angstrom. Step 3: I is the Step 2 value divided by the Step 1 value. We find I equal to 1.07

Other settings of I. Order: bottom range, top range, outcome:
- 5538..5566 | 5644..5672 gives 1.06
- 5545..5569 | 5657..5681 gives 1.07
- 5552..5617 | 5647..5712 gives 1.07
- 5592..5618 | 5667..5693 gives 1.03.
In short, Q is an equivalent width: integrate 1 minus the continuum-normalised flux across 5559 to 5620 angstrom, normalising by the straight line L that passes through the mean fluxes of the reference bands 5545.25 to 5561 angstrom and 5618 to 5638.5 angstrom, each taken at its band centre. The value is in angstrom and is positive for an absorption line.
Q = 1.4 angstrom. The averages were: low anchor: 8.22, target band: 8.19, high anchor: 8.55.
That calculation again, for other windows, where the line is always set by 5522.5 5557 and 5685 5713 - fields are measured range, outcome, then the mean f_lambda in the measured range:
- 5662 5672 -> 0.4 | 8.22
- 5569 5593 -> 0.5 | 8.23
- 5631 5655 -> -1.5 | 9.07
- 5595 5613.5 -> 1.0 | 7.99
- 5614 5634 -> 0.1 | 8.45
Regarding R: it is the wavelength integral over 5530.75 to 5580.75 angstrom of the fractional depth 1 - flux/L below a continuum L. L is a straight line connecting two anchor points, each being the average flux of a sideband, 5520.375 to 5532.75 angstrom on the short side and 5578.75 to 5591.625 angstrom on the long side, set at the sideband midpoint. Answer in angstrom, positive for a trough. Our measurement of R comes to -1.8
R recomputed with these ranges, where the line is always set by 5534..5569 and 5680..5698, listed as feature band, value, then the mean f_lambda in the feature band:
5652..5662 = -0.50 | 8.82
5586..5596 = 0.53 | 7.84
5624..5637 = -0.42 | 8.62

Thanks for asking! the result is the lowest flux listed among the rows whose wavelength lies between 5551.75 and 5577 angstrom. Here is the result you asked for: 7.43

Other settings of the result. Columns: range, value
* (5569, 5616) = 7.18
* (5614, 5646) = 8.06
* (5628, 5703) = 7.56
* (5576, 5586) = 7.65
